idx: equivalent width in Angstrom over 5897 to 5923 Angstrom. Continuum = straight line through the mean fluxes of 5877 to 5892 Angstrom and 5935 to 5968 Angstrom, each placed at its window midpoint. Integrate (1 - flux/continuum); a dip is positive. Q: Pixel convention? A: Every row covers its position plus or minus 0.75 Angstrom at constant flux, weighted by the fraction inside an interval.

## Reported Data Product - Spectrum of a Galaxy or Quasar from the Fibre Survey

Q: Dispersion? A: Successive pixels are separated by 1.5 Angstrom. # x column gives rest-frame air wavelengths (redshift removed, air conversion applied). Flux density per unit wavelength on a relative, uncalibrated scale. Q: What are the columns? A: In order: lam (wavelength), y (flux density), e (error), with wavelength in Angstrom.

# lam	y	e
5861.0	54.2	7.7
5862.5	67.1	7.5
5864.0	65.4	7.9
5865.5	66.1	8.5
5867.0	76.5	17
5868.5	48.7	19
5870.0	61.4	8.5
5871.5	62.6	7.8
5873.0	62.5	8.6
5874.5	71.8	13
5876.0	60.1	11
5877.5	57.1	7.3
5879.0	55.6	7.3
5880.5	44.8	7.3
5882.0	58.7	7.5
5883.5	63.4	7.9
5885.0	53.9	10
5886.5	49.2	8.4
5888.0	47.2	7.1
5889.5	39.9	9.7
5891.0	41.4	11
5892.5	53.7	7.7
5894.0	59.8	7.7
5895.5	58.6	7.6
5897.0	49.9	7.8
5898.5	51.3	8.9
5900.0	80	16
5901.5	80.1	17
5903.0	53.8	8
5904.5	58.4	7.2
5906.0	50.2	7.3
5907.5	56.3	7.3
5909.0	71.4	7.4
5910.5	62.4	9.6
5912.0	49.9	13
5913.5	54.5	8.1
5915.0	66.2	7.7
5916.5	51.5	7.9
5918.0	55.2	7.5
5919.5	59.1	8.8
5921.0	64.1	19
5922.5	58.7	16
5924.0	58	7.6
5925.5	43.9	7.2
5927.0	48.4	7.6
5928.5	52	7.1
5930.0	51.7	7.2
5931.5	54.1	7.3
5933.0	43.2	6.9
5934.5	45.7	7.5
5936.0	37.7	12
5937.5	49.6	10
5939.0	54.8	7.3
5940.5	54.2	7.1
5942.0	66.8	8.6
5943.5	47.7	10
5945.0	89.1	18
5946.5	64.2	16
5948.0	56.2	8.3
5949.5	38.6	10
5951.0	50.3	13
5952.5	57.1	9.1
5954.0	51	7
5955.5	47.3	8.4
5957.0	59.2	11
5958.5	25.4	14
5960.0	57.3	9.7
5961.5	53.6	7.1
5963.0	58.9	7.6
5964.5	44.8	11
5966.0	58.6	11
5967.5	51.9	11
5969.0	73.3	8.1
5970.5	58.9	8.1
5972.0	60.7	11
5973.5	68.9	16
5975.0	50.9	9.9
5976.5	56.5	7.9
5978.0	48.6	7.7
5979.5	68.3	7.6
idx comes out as -4.0 Angstrom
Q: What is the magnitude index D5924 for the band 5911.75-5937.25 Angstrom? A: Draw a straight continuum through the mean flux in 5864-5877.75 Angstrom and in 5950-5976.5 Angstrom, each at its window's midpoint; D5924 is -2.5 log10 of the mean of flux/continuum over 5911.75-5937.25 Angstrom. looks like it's 0.11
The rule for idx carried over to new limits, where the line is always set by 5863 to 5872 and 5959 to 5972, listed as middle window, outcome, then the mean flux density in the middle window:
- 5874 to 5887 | 1.2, 57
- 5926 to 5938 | 2.3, 47.7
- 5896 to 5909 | 0.1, 60.6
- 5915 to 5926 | 0.6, 56.8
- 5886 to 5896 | 2.0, 49.8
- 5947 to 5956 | 1.1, 50.6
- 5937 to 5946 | -0.4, 60.8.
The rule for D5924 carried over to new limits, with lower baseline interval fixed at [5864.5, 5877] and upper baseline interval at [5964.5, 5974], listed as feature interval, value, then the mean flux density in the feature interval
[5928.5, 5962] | 0.17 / 52.5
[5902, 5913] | 0.08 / 57.9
